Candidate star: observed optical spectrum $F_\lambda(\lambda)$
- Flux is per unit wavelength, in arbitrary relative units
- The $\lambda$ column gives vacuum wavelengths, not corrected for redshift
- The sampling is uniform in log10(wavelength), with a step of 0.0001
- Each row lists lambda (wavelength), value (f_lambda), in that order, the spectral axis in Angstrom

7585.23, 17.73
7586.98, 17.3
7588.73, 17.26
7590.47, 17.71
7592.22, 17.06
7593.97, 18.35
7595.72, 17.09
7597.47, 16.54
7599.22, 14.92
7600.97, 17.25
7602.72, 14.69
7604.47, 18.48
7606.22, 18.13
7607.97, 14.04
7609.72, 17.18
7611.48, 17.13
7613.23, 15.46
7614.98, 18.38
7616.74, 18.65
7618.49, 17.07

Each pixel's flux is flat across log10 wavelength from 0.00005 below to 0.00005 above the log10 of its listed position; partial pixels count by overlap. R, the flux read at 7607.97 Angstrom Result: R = 14.04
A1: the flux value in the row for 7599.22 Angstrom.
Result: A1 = 14.92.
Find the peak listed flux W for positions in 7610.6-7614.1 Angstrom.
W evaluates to 17.13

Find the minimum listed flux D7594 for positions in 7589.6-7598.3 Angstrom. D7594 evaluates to 16.54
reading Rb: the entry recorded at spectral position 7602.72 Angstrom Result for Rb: 14.69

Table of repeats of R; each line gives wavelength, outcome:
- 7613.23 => 15.46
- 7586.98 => 17.3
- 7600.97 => 17.25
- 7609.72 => 17.18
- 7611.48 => 17.13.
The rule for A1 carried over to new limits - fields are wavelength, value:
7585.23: 17.73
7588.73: 17.26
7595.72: 17.09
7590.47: 17.71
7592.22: 17.06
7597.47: 16.54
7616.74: 18.65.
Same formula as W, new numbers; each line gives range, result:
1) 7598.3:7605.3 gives 18.48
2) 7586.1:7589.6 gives 17.3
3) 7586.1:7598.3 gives 18.35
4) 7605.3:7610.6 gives 18.13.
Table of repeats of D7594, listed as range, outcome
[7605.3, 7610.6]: 14.04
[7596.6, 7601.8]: 14.92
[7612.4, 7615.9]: 15.46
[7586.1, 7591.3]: 17.26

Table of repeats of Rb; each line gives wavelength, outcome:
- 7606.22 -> 18.13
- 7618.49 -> 17.07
